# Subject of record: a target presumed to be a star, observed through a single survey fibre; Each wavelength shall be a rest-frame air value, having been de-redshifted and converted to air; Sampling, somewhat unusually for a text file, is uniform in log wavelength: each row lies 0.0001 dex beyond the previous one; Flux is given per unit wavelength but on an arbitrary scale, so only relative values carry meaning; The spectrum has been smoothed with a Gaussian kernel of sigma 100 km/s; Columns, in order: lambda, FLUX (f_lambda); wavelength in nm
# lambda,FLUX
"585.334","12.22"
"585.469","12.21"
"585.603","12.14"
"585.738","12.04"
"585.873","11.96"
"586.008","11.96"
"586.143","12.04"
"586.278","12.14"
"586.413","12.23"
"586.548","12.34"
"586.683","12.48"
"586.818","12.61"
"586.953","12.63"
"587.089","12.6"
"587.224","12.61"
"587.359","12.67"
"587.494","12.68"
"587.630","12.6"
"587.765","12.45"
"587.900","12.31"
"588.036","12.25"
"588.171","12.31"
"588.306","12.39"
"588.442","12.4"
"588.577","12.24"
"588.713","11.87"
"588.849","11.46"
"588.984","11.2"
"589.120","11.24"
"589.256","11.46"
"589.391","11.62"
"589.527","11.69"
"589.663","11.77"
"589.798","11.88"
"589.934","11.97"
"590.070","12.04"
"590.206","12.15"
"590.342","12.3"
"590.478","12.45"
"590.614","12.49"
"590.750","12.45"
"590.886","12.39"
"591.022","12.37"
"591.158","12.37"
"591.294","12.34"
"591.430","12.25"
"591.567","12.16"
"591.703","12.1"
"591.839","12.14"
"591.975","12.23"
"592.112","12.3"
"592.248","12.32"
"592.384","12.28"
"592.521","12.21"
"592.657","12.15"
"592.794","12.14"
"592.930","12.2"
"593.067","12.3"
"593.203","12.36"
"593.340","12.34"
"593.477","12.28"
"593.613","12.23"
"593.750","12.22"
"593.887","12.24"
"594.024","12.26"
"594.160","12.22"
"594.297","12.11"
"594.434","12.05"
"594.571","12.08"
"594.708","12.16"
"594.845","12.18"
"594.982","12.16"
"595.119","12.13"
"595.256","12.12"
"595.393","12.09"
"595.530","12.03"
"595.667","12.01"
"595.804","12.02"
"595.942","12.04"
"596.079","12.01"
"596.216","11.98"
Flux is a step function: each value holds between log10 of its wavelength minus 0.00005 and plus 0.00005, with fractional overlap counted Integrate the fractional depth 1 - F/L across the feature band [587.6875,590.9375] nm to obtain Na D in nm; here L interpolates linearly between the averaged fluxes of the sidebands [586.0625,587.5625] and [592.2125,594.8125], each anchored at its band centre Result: 0.086 nm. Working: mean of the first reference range 12.4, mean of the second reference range 12.2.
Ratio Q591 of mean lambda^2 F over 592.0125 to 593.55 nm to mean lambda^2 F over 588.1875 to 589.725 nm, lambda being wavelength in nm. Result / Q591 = 1.05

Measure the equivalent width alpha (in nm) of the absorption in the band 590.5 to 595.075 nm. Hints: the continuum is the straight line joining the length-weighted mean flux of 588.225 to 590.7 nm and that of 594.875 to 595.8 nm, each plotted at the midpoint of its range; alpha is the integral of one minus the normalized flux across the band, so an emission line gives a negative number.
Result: -0.085 nm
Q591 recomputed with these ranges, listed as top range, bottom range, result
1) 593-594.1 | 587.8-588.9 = 1.03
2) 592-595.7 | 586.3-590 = 1.02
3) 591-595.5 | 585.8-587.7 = 1.01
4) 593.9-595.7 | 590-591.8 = 1.00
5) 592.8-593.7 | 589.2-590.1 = 1.06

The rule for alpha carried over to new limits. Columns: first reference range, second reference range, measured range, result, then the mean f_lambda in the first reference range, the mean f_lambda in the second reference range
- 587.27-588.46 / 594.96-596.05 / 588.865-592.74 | 0.07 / 12.5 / 12.1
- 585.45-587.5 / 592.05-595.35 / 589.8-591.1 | 0.00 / 12.3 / 12.2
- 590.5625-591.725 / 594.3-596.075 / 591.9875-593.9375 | -0.01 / 12.3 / 12.1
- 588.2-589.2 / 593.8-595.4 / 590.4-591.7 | -0.04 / 11.8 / 12.2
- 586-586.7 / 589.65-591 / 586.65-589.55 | 0.01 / 12.2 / 12.2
